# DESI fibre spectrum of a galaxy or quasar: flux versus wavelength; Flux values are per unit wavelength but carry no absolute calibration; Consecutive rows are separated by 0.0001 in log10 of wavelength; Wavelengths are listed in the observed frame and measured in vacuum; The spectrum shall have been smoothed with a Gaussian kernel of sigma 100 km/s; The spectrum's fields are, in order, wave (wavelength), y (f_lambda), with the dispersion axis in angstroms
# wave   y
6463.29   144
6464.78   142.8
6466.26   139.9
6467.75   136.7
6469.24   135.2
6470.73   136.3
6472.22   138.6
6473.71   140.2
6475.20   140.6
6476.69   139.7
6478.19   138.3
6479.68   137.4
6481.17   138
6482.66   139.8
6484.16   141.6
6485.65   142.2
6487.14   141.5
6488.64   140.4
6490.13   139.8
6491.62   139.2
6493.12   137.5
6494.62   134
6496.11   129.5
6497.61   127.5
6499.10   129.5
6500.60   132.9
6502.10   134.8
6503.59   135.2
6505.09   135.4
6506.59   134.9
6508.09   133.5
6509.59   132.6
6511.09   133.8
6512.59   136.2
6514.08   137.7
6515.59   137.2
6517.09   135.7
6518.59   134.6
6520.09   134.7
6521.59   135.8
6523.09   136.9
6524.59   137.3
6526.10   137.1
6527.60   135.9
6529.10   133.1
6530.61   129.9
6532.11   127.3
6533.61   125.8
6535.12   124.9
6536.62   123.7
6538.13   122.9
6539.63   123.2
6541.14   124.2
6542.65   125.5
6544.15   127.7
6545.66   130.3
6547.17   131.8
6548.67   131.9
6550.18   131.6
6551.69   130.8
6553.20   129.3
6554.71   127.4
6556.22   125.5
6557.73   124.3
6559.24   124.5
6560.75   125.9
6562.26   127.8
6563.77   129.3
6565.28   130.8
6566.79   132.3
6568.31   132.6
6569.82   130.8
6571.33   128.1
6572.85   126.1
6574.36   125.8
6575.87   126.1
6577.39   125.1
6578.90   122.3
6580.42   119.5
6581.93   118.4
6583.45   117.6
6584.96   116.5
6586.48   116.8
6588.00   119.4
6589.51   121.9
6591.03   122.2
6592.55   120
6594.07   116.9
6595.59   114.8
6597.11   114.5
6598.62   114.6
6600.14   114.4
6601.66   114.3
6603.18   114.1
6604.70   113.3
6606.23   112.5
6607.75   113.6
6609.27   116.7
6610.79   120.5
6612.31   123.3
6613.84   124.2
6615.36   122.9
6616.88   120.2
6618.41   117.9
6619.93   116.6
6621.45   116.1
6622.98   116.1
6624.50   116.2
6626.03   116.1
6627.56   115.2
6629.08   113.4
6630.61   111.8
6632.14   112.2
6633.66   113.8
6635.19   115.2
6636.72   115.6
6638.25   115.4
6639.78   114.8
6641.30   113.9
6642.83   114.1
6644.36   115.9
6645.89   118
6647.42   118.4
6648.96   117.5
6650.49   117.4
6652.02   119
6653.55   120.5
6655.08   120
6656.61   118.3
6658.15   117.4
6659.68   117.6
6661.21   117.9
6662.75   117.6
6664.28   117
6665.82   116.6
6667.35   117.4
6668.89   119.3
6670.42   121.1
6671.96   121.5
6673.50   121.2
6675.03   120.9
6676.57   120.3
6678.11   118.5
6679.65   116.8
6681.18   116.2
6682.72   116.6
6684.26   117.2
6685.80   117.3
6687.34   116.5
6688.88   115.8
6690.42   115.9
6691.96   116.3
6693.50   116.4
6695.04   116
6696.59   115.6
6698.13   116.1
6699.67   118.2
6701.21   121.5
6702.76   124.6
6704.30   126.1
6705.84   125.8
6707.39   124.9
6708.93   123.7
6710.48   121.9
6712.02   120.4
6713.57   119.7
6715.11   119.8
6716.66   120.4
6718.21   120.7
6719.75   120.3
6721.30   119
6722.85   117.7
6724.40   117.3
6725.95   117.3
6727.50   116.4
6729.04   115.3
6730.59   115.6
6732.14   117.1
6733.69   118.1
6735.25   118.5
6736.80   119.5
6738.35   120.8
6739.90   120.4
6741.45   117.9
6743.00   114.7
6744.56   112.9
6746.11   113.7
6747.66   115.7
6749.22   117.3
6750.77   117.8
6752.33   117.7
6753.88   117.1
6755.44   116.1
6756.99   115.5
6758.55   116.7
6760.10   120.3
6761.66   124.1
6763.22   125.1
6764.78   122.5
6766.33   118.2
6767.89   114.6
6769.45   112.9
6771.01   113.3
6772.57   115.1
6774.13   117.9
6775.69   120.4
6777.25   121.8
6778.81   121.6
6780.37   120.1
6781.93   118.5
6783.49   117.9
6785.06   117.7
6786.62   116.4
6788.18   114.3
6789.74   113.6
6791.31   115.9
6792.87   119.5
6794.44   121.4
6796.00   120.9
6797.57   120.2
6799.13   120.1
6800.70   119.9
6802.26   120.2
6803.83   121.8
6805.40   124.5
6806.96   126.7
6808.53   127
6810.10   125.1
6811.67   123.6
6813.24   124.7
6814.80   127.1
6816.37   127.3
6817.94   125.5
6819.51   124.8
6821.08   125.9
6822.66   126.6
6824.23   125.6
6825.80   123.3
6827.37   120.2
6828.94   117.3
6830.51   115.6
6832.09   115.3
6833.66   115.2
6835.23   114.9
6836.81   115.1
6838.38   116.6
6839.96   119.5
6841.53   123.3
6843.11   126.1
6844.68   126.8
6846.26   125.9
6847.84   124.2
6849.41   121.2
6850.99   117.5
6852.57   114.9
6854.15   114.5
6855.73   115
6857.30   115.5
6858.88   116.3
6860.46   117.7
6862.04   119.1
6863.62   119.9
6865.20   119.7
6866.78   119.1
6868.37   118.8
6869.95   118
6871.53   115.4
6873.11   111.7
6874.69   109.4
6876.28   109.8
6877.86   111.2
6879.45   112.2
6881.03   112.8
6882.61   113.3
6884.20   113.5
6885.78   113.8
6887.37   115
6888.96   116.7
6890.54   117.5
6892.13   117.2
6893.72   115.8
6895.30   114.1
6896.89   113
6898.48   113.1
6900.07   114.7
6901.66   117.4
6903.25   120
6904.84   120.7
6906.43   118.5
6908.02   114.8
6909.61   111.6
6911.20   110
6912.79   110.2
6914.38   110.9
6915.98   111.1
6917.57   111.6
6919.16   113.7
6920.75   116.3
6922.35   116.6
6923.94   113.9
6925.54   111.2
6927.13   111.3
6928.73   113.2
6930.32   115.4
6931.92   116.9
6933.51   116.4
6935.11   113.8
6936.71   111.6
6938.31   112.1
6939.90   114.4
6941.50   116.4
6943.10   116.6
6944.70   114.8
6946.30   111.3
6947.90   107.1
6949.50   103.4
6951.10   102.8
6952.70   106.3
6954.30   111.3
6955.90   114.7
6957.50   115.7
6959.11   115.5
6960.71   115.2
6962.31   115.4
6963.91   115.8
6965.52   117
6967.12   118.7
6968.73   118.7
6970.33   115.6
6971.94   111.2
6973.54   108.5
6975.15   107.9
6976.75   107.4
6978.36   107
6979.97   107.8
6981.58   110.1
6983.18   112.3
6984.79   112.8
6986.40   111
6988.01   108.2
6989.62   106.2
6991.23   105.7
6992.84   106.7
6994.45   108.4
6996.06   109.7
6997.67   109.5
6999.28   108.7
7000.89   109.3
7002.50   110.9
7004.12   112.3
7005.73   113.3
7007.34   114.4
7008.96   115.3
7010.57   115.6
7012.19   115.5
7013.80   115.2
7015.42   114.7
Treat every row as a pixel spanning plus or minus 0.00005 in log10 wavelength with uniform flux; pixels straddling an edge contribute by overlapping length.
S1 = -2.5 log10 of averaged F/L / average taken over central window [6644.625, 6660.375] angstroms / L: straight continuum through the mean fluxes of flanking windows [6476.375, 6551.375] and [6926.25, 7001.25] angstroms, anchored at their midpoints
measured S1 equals 0.08 mag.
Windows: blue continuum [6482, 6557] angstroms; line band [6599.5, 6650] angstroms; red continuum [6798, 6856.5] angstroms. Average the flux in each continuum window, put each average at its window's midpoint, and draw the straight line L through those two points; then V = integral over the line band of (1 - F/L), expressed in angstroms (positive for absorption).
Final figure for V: 5.0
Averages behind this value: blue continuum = 133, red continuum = 122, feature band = 116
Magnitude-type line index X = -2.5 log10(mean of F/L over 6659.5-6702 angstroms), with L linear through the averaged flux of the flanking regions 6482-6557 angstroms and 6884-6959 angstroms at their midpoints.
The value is 0.07 mag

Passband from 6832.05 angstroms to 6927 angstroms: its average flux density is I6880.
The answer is 116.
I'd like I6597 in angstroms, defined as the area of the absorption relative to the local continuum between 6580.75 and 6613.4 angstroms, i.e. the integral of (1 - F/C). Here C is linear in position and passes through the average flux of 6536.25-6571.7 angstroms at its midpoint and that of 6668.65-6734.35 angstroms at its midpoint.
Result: 2.17 angstroms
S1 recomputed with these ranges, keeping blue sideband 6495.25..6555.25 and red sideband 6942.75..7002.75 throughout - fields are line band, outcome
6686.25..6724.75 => 0.03 mag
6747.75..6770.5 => 0.02 mag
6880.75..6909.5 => -0.01 mag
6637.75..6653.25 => 0.08 mag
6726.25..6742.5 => 0.04 mag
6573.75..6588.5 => 0.07 mag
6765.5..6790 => 0.02 mag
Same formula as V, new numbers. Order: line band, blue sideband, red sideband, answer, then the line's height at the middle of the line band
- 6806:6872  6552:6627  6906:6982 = -3.2 angstroms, 115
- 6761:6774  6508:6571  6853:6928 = 0.2 angstroms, 120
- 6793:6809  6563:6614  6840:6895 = -0.6 angstroms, 118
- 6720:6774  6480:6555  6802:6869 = 3.0 angstroms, 124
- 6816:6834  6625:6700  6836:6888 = -0.8 angstroms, 117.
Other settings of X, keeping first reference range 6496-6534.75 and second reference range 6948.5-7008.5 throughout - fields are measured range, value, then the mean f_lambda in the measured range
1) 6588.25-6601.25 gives 0.11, 117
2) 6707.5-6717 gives 0.02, 121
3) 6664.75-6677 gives 0.06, 120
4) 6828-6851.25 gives -0.02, 120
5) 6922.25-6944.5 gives -0.01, 114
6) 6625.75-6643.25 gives 0.12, 114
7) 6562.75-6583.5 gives 0.04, 126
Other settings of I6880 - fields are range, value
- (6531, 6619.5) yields 123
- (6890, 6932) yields 114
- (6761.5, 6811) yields 120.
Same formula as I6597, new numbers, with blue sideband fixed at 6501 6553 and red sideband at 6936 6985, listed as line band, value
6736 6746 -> 0.4 angstroms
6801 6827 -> -1.3 angstroms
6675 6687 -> 0.7 angstroms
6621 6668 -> 3.8 angstroms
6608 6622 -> 0.9 angstroms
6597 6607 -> 1.1 angstroms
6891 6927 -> 0.0 angstroms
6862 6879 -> 0.1 angstroms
